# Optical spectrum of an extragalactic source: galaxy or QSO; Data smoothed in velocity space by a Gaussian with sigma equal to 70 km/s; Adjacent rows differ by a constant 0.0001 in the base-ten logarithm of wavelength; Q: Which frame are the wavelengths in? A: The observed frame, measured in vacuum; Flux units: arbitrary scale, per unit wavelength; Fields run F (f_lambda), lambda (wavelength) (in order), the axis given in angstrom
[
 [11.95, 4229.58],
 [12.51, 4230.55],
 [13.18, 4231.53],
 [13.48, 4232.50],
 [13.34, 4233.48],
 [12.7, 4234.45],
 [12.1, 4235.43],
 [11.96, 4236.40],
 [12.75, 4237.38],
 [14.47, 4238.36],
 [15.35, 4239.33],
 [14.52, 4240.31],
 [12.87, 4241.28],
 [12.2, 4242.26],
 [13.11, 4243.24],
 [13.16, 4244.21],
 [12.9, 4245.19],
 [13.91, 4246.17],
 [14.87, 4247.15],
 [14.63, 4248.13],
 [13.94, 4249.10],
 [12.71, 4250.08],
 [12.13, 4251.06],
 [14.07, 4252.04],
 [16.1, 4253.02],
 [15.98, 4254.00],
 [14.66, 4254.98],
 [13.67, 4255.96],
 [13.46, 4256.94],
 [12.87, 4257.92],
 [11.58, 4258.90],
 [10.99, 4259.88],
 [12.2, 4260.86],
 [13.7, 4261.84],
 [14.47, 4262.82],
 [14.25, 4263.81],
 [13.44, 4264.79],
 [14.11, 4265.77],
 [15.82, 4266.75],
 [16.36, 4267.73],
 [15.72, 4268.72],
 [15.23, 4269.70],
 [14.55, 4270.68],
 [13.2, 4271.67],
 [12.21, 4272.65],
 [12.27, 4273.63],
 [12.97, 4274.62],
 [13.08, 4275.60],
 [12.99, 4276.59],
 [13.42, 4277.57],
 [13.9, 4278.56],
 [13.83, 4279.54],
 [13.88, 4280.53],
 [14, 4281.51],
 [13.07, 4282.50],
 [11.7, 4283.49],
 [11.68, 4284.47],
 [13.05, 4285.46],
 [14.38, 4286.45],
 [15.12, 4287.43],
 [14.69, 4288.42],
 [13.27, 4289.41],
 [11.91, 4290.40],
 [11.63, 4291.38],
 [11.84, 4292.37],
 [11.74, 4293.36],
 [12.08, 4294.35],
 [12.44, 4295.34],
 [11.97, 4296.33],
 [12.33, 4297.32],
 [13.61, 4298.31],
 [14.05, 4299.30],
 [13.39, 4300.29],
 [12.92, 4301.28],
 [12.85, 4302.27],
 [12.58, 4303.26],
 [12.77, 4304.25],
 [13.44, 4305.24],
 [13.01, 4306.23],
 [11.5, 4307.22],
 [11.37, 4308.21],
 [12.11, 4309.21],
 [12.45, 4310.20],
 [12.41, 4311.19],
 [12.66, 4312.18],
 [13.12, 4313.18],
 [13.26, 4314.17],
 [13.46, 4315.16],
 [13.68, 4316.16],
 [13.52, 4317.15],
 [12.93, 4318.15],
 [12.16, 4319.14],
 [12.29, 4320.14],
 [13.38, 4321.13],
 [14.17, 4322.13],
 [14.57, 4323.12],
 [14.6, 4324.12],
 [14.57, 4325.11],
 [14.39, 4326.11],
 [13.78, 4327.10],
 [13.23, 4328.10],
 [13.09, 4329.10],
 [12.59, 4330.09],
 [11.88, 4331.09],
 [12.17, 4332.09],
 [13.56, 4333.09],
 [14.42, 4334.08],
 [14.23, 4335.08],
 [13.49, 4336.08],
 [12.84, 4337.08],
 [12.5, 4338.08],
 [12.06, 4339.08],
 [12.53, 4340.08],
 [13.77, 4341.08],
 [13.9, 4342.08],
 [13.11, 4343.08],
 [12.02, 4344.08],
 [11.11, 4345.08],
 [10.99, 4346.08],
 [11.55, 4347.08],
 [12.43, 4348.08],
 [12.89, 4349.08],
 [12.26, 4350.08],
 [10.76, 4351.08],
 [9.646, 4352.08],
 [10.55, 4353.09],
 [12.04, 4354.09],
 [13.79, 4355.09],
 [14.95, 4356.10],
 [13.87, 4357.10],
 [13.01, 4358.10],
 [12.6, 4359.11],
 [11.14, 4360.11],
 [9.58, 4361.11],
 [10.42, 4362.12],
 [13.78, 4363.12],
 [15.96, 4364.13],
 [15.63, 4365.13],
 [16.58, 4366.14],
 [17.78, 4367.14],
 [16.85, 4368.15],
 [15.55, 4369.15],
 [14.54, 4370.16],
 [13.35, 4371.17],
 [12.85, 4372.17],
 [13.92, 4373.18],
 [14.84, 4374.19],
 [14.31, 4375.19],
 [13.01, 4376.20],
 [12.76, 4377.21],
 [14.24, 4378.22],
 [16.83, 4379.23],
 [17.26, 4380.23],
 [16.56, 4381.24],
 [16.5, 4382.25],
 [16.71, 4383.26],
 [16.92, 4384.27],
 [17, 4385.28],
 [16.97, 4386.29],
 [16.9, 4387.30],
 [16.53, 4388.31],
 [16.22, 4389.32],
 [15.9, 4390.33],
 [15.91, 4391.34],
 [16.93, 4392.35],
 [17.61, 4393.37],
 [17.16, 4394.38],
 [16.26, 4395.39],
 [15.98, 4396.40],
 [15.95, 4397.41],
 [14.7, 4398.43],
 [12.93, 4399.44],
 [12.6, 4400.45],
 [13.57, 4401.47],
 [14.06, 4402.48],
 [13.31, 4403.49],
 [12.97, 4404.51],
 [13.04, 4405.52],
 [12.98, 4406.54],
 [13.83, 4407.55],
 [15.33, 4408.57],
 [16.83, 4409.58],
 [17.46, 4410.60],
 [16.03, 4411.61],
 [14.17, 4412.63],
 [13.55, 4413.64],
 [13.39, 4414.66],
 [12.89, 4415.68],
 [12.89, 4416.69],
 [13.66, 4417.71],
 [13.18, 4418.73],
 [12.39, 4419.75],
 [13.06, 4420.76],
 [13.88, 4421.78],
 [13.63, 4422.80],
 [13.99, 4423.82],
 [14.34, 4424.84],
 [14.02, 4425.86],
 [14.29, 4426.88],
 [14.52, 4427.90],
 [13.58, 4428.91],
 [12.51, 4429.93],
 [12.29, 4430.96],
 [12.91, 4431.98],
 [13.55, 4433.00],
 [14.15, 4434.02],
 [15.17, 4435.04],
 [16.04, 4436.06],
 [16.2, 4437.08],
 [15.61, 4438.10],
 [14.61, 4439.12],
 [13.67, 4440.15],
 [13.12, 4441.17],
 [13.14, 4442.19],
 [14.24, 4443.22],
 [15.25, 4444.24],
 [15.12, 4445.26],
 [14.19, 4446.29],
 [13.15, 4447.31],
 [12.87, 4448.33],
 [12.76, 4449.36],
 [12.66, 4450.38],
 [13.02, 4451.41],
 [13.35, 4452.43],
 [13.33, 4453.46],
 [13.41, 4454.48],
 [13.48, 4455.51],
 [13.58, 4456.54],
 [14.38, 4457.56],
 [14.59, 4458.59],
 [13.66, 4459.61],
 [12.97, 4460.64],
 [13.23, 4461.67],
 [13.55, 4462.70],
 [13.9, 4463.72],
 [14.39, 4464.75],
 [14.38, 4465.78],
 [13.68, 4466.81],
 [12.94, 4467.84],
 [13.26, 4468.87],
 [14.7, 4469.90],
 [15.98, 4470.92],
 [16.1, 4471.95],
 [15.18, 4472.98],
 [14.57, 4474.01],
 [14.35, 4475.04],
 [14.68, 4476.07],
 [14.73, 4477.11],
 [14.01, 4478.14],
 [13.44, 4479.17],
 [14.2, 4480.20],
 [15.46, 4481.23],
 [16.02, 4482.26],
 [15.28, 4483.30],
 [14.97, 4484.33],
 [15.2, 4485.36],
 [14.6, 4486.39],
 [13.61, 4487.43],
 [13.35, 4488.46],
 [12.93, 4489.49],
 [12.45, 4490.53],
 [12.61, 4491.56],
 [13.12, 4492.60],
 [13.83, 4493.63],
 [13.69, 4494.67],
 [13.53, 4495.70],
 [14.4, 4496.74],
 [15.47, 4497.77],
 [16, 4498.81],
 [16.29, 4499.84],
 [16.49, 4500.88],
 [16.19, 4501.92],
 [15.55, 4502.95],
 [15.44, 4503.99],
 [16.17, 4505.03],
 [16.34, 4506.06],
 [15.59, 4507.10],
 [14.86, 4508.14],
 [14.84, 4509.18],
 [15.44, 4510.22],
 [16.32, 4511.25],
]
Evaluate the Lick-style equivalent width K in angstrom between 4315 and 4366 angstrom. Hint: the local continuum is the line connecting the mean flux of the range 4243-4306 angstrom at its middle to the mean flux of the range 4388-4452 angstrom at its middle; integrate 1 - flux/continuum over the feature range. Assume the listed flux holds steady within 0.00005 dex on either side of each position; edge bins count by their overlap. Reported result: 3.3 angstrom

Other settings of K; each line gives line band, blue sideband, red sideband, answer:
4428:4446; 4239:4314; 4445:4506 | -0.1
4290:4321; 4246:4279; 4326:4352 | 1.2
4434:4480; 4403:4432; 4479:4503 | 0.3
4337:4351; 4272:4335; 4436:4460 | 1.0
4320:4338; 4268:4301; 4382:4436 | 0.3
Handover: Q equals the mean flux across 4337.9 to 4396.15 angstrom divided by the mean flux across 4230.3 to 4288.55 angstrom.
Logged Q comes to 1.0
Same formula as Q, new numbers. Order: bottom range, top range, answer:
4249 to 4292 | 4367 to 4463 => 1.07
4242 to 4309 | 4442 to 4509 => 1.07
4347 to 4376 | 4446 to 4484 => 1.05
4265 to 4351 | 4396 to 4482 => 1.07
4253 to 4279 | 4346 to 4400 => 1.05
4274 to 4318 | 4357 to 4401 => 1.17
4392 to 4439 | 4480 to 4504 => 1.02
